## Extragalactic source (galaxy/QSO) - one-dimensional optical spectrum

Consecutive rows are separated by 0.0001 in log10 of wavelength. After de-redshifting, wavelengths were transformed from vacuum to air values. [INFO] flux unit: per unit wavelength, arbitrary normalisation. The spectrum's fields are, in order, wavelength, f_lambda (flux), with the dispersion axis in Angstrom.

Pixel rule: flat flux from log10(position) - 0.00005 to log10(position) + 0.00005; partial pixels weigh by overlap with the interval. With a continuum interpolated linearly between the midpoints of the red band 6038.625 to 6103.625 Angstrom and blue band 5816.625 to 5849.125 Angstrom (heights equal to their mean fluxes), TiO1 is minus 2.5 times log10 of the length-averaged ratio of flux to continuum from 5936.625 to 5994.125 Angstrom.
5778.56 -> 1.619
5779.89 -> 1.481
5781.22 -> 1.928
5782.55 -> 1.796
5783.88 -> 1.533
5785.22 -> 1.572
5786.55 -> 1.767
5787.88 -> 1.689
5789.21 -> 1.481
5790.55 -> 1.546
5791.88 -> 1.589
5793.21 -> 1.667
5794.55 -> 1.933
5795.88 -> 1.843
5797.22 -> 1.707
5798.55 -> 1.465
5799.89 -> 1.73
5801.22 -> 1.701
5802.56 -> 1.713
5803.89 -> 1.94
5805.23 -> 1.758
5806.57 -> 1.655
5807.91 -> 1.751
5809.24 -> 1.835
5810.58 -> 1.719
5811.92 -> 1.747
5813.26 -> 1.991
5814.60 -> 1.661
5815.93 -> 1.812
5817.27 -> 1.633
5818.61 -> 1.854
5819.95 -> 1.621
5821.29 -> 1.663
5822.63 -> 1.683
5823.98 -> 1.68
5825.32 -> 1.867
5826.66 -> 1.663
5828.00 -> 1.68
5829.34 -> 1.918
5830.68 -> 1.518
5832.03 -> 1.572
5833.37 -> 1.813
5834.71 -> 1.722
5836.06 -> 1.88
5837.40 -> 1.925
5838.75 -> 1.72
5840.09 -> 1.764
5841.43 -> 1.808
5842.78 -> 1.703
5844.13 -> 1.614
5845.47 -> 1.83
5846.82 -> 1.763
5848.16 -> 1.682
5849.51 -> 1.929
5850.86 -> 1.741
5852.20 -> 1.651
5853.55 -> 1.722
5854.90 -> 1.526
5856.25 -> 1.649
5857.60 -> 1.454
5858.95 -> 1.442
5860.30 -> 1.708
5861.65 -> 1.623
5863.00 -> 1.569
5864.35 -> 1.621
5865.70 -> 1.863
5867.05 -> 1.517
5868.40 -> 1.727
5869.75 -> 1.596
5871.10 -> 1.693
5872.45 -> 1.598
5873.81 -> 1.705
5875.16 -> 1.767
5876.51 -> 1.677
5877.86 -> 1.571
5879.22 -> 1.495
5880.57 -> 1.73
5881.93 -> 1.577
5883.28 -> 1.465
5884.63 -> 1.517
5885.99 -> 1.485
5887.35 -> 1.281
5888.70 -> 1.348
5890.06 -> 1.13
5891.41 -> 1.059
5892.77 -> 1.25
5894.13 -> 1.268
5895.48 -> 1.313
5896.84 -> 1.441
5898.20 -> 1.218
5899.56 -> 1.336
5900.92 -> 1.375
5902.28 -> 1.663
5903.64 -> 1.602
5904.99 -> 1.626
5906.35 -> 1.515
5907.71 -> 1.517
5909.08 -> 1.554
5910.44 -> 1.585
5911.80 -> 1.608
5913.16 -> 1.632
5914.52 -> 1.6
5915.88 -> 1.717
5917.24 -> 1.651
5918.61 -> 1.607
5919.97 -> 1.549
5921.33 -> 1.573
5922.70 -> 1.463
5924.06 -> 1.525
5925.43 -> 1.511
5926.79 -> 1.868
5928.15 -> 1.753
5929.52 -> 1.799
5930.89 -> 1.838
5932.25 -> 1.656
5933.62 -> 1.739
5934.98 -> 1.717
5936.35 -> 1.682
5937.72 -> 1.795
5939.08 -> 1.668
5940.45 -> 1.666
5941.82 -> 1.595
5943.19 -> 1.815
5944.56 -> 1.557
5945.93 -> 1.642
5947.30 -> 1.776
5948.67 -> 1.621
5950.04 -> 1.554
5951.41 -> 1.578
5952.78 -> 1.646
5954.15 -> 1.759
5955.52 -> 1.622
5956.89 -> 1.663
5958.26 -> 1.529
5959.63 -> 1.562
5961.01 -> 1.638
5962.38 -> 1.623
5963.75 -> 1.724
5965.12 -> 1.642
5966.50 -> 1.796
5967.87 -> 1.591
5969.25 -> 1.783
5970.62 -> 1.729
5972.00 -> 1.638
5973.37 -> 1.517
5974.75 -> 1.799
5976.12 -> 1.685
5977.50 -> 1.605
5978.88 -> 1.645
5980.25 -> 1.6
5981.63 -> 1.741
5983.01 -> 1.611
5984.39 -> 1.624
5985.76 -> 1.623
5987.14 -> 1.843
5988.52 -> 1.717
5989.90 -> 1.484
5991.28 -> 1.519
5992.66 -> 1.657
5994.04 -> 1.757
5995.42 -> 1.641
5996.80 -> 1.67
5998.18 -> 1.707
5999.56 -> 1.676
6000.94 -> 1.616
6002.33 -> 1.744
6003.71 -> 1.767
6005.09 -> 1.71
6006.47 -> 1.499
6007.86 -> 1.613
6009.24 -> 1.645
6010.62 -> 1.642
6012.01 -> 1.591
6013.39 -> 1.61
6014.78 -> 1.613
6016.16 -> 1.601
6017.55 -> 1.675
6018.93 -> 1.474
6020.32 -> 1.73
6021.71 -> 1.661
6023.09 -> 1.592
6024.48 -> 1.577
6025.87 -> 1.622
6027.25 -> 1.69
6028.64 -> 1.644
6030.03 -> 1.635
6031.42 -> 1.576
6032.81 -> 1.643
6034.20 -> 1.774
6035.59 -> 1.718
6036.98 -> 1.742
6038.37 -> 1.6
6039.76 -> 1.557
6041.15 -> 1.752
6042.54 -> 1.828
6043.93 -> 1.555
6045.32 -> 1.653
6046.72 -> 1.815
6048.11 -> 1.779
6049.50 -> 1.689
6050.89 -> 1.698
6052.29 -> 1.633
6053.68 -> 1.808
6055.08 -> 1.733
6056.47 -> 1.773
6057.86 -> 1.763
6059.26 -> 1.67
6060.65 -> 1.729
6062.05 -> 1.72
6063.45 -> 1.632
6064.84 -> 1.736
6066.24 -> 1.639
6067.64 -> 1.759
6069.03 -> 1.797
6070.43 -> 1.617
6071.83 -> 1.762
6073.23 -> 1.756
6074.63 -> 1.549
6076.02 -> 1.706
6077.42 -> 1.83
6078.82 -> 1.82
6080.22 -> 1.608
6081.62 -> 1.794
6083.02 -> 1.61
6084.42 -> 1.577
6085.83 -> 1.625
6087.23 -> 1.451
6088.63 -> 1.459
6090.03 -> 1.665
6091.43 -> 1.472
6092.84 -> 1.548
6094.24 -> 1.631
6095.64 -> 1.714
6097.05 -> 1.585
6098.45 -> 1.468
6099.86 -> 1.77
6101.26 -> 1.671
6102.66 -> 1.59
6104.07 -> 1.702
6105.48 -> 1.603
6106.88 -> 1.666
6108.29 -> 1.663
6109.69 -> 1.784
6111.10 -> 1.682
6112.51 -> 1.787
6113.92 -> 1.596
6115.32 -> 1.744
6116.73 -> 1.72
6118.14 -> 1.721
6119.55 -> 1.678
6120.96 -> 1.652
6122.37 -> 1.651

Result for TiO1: 0.03 mag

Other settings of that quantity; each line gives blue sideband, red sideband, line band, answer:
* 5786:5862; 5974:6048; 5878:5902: 0.22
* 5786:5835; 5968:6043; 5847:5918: 0.10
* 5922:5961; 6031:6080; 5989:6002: 0.03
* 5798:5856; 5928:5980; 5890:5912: 0.20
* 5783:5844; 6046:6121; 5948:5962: 0.05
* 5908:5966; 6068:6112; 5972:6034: 0.00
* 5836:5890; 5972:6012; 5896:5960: 0.02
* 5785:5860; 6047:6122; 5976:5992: 0.03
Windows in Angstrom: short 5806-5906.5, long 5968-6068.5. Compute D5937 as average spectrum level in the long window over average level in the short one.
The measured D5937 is 1.03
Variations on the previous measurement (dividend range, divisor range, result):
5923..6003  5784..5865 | 0.98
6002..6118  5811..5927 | 1.03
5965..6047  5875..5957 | 1.06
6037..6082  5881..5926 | 1.16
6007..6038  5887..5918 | 1.13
